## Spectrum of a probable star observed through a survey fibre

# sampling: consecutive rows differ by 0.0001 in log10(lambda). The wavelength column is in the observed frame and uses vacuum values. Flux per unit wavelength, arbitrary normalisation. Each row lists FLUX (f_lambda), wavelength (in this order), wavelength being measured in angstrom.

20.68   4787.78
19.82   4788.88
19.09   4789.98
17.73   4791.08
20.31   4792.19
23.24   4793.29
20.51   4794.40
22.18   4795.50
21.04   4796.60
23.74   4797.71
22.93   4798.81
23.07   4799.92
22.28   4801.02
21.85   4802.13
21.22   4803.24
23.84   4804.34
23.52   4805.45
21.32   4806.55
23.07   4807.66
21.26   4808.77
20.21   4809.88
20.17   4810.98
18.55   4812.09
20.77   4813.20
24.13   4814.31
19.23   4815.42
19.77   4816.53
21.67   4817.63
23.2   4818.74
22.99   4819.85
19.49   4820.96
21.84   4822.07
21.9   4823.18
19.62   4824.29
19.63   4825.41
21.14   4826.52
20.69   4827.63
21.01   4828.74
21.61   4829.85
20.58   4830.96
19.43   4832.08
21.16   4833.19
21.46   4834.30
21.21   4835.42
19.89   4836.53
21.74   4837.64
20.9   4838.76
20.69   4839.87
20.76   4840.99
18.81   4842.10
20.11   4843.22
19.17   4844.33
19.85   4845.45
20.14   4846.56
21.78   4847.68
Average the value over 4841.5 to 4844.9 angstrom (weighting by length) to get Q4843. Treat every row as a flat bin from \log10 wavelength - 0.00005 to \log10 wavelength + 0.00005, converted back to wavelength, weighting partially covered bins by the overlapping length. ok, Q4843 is 19.4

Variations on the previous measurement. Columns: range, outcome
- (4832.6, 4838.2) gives 21.1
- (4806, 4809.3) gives 21.9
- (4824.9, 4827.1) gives 20.4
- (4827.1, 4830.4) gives 21.1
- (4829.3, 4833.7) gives 20.7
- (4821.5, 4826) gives 20.7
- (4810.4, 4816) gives 20.6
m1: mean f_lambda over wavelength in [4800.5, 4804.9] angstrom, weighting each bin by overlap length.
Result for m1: 22.3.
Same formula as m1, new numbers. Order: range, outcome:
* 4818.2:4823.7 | 21.9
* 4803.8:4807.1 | 22.9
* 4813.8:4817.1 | 21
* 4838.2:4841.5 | 20.8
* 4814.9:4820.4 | 21.4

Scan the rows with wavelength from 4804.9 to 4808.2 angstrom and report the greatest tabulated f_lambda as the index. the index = 23.52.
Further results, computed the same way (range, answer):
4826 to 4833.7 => 21.61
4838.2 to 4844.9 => 20.9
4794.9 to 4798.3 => 23.74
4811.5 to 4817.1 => 24.13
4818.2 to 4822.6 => 23.2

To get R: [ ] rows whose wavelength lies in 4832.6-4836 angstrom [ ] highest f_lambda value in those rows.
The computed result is 21.46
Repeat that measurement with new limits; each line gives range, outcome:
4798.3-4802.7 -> 23.07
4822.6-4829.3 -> 21.9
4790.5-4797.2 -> 23.24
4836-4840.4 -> 21.74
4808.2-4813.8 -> 21.26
